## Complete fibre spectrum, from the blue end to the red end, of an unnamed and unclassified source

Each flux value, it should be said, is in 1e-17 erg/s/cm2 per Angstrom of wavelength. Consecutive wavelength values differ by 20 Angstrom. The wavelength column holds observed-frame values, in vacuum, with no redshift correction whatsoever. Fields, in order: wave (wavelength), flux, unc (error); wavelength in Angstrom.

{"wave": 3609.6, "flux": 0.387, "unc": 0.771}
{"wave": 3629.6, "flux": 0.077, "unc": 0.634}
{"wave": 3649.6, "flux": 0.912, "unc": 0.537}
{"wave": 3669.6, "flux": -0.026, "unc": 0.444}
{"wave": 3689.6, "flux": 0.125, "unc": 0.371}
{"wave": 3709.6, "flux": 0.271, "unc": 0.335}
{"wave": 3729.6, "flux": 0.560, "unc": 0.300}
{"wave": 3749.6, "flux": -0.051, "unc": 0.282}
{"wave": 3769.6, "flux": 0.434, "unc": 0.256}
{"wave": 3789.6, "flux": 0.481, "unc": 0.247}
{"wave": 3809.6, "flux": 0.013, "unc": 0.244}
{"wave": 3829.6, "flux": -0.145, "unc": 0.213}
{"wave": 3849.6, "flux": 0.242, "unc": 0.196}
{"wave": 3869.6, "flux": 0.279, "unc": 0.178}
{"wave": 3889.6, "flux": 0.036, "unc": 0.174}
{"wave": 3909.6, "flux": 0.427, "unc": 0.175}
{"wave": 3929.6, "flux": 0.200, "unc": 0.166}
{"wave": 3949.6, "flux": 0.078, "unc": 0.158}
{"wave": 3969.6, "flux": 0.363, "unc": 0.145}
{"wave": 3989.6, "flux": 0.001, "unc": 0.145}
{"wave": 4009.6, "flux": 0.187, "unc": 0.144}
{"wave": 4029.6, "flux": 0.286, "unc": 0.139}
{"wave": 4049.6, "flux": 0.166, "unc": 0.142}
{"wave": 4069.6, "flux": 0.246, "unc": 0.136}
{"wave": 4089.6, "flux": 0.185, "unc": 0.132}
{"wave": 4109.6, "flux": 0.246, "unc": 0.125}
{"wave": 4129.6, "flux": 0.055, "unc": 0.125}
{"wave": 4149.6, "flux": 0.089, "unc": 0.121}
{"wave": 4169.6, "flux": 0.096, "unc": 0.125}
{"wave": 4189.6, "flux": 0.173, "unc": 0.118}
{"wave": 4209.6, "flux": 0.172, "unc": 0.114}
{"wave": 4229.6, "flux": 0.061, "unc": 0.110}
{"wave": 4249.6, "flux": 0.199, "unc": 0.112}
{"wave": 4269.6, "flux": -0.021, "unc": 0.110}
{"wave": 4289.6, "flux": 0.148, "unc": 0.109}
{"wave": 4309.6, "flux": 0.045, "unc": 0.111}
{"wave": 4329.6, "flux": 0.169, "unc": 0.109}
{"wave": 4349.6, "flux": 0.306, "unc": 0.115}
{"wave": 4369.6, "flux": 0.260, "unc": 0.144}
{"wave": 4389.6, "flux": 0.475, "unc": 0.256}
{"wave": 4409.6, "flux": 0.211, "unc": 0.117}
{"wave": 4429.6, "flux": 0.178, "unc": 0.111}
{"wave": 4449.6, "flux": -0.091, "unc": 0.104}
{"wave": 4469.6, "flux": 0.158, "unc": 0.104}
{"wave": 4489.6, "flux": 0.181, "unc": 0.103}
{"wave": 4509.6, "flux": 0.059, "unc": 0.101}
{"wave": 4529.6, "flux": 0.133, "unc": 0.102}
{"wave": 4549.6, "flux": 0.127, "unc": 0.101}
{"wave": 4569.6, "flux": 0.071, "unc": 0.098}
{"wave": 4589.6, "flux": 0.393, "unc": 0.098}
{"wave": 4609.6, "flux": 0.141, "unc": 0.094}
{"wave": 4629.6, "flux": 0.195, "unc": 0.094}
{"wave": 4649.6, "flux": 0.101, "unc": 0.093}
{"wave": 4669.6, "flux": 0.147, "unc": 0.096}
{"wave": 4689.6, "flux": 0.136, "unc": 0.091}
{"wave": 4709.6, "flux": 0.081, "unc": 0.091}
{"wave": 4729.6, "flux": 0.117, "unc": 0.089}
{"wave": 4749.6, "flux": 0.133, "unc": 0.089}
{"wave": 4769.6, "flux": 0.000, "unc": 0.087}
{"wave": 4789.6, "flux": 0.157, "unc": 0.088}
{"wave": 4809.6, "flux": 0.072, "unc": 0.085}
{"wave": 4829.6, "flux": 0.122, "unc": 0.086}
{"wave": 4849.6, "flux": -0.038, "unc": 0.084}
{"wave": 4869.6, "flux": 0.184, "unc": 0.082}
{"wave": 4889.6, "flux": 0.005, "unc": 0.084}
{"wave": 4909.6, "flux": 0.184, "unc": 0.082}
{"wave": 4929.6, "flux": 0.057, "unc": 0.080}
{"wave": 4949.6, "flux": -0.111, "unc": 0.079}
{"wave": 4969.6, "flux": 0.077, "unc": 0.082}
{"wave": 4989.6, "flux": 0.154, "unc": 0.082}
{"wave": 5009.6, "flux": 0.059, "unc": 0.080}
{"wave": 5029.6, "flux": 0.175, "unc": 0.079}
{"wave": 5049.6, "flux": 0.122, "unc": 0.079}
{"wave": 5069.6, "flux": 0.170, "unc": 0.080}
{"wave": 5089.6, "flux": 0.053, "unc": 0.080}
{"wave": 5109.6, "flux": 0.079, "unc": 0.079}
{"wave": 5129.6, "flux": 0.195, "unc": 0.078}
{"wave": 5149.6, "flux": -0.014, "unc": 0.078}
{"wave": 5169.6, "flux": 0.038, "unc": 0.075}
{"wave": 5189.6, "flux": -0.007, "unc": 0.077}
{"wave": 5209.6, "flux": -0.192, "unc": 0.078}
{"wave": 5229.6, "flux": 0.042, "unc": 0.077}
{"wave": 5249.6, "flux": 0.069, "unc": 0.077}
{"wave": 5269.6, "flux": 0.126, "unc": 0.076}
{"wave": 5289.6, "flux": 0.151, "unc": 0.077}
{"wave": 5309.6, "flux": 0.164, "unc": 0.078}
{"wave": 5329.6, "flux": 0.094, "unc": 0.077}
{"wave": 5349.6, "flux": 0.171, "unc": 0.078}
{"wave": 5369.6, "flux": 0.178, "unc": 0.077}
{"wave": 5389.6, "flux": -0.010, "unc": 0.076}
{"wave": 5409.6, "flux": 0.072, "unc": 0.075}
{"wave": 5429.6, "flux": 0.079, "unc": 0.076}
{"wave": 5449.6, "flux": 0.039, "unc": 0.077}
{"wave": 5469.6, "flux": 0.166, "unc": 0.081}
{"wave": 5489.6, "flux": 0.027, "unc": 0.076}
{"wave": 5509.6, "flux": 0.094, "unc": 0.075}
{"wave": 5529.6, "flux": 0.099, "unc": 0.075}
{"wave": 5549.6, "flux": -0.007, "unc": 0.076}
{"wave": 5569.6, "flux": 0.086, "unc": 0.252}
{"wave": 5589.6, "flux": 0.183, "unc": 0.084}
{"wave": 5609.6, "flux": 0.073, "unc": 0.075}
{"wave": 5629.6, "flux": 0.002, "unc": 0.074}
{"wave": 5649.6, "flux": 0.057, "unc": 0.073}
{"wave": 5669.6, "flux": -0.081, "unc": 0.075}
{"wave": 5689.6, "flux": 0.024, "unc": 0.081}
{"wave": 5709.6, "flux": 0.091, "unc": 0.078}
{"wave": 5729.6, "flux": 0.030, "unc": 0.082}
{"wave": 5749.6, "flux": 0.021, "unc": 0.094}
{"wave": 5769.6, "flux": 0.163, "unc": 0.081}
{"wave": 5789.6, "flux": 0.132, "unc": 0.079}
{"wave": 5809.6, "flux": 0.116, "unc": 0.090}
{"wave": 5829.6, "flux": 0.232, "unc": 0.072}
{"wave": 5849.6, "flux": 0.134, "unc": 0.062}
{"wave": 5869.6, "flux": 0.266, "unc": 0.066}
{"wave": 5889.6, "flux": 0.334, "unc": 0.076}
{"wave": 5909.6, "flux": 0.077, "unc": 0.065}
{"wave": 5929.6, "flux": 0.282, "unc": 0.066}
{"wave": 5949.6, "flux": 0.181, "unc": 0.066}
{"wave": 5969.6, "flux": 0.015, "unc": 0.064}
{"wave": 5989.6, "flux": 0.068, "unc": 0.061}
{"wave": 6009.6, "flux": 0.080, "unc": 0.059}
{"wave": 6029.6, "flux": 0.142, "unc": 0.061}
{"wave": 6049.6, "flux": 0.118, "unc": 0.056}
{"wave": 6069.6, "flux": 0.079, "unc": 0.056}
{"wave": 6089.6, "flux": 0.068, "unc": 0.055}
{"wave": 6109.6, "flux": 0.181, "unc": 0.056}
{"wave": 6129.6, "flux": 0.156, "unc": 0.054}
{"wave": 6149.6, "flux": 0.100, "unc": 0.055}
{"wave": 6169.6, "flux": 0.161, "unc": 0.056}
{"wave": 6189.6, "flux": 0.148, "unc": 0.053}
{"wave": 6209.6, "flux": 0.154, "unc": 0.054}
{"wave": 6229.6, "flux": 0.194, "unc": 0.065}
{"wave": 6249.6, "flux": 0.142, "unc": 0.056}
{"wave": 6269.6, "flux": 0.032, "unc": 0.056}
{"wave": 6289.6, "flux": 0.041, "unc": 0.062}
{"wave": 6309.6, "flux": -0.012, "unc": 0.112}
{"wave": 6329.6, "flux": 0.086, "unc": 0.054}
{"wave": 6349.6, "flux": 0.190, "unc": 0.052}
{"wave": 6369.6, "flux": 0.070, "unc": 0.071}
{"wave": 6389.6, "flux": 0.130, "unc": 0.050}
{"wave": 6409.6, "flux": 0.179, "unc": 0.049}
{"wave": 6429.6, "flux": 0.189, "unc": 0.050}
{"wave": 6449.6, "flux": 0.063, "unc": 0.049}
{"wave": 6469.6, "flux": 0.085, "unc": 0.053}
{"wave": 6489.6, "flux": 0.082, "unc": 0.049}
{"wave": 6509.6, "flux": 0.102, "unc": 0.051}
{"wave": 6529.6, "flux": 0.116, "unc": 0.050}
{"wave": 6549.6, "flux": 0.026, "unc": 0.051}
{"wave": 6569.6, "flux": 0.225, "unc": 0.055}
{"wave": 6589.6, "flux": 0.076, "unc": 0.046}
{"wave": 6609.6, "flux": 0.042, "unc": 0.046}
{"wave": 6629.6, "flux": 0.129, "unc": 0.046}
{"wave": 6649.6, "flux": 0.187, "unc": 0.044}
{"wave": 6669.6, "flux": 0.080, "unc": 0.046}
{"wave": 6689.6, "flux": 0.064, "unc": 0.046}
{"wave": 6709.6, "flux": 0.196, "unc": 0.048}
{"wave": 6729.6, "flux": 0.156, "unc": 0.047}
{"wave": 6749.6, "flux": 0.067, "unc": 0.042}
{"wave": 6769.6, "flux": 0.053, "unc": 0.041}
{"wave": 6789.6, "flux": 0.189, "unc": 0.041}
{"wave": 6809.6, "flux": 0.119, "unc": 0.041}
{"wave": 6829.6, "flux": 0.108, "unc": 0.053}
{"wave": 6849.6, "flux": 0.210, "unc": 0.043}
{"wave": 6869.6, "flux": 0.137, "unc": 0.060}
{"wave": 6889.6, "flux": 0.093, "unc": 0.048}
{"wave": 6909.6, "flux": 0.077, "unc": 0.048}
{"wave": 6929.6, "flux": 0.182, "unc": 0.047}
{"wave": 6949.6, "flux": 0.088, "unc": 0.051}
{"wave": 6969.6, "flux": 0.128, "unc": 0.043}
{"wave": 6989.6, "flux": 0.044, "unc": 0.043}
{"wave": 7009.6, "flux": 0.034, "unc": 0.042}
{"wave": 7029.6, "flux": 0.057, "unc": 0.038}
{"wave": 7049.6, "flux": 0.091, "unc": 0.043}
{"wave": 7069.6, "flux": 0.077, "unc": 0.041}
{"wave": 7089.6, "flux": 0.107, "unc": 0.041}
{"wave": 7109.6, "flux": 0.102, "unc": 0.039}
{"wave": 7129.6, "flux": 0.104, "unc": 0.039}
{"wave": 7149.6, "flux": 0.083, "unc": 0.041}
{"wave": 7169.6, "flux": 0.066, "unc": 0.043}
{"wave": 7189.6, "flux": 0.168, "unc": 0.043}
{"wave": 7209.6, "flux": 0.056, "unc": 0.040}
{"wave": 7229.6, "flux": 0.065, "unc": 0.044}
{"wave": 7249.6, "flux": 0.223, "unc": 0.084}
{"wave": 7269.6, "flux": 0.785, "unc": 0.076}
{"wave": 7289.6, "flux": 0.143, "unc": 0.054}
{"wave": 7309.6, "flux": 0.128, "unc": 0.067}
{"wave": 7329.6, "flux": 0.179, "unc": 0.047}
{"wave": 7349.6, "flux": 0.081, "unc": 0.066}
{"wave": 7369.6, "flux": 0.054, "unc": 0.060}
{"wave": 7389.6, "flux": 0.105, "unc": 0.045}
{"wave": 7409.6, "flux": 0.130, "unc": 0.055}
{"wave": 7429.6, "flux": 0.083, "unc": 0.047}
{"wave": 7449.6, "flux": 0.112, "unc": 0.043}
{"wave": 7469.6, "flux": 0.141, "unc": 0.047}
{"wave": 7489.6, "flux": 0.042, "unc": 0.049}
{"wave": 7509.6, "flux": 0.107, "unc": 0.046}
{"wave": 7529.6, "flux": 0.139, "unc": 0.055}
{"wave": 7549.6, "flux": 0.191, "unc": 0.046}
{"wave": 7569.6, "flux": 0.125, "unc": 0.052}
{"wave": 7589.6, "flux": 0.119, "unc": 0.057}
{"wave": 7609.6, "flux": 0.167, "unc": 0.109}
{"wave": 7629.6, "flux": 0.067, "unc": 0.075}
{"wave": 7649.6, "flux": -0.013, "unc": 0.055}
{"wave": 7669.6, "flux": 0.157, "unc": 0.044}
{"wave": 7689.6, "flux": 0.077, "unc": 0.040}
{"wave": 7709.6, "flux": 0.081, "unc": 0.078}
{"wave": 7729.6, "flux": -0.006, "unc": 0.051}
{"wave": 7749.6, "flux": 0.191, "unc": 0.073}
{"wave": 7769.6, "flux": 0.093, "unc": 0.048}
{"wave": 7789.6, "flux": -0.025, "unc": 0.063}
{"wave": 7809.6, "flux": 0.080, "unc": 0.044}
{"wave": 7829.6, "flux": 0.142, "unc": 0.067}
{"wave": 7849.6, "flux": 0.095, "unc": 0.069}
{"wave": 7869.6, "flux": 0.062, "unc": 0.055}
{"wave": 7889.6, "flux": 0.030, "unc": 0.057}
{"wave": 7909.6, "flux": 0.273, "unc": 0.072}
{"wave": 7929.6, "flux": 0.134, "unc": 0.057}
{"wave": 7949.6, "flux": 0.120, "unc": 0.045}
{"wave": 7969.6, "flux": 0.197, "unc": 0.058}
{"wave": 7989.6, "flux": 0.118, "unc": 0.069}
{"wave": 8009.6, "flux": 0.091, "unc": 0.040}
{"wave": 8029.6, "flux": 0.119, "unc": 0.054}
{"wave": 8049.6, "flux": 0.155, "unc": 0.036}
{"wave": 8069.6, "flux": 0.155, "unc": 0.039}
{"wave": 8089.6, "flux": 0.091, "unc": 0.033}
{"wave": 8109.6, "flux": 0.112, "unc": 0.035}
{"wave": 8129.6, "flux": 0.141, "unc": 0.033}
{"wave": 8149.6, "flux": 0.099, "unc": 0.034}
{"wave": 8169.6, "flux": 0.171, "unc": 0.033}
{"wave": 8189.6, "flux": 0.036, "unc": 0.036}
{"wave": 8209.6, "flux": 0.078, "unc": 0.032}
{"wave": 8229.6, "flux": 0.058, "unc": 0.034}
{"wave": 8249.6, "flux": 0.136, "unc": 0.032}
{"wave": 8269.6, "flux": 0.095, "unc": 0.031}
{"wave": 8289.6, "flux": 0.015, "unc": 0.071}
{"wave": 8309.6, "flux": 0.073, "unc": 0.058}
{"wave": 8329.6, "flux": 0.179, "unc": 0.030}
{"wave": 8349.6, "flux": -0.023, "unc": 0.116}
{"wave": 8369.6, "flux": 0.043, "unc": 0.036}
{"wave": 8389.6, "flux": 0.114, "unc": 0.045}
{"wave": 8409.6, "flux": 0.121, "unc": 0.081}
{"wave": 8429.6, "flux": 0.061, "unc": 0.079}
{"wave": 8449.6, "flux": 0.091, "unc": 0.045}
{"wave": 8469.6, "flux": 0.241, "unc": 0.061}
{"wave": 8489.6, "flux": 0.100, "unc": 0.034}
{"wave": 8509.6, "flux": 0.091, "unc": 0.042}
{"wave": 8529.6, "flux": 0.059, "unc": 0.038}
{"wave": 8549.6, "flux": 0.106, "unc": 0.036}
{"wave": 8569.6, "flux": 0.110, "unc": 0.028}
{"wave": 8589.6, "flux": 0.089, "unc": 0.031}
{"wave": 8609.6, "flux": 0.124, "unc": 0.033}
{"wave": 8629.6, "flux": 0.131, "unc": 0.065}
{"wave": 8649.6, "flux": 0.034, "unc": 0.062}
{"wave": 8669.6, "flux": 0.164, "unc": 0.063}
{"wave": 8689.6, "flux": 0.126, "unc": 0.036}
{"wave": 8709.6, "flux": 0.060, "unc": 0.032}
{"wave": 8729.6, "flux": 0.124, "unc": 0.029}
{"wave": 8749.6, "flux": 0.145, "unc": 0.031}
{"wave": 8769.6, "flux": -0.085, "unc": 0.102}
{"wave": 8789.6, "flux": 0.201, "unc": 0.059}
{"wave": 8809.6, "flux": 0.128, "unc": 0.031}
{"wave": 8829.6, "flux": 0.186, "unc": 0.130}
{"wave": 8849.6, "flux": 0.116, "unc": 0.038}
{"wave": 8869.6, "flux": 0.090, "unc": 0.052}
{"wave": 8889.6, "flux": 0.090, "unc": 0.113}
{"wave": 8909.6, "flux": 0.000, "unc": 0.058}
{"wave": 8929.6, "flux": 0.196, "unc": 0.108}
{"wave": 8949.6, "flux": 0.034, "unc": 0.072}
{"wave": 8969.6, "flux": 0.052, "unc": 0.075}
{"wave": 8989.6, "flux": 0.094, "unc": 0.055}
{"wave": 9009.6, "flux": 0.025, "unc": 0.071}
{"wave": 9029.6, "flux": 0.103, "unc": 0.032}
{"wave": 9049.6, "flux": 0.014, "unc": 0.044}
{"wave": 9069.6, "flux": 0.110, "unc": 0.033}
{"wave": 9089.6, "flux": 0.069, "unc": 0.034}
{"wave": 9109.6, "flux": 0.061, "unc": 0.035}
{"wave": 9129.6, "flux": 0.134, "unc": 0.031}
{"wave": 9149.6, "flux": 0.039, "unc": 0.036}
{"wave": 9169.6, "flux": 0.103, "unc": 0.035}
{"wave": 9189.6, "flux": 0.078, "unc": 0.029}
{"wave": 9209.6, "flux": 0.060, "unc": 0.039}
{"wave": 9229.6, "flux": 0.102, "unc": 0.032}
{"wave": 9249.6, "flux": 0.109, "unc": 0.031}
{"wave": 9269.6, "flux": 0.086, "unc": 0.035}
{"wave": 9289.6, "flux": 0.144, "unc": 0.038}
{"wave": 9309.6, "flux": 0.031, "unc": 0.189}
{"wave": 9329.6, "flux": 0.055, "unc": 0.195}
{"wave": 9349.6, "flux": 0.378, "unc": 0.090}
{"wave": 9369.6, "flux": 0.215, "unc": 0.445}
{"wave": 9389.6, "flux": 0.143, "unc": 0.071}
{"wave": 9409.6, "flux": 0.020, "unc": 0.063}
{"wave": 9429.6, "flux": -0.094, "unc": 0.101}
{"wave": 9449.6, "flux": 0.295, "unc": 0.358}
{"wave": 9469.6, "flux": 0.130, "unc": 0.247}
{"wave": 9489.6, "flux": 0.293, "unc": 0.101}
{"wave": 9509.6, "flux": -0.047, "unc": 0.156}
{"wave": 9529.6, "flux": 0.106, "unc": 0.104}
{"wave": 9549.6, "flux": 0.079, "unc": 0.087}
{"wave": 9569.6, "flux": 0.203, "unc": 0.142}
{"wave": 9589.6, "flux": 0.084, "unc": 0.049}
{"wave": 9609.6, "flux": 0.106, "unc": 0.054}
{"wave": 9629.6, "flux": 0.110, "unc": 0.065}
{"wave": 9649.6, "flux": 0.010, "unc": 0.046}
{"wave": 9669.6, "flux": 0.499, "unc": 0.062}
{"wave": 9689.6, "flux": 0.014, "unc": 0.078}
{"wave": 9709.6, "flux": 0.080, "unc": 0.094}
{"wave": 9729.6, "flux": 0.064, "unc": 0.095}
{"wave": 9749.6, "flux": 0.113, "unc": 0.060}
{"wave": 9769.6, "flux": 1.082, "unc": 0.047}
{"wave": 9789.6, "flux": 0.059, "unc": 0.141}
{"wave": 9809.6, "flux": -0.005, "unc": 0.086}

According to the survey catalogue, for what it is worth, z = 0.950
